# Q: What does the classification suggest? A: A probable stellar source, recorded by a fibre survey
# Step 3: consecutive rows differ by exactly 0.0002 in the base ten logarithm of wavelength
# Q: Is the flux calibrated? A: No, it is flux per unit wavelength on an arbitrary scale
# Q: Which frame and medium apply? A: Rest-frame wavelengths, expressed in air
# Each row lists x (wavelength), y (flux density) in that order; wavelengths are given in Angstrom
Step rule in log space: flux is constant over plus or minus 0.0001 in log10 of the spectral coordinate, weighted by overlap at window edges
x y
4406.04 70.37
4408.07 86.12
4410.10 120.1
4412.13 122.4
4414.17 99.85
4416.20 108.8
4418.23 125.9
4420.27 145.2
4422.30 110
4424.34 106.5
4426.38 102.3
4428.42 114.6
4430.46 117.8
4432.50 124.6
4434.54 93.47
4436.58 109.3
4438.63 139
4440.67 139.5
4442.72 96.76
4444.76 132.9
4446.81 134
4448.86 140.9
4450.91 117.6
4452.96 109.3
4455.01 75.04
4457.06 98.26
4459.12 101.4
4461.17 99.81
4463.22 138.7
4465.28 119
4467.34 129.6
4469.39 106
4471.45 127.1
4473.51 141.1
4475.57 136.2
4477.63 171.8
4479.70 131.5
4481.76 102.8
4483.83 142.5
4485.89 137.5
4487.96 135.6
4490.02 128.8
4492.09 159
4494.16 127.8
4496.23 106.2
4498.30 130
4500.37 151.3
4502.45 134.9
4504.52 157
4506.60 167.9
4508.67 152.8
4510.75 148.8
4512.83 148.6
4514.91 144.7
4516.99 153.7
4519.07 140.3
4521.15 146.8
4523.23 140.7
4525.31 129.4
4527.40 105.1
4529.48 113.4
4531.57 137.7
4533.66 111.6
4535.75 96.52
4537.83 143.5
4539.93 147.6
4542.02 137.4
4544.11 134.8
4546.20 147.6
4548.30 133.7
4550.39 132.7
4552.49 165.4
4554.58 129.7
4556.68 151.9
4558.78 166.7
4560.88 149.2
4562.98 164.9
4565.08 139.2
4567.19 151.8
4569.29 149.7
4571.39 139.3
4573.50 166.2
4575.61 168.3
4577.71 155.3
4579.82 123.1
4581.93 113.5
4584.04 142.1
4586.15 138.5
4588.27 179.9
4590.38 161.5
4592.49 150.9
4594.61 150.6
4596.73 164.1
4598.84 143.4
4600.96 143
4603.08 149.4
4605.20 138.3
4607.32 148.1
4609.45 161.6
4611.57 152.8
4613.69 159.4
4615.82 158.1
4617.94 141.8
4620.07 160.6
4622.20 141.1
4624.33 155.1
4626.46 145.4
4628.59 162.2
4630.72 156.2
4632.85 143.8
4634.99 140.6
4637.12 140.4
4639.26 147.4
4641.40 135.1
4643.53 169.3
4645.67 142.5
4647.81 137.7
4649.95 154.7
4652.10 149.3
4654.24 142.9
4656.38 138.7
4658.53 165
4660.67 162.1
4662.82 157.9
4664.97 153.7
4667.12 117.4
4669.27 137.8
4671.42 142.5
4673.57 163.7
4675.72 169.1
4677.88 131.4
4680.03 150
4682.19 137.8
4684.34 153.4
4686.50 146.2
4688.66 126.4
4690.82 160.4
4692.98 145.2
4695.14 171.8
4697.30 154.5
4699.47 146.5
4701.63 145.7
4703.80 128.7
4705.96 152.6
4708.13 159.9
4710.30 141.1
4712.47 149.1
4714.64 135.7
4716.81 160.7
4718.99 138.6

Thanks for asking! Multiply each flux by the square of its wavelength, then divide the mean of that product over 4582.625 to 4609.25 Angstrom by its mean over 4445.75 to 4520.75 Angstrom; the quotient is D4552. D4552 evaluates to 1.20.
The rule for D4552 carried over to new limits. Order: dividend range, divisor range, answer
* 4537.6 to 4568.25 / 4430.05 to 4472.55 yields 1.31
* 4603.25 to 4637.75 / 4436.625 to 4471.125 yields 1.38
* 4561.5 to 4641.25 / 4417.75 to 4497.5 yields 1.30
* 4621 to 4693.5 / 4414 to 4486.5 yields 1.34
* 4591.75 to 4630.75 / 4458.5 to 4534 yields 1.19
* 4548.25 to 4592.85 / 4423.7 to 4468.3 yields 1.36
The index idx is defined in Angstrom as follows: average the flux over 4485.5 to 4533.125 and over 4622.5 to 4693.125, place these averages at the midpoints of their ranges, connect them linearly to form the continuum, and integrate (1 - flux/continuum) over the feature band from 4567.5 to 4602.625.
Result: -1.5 Angstrom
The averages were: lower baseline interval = 139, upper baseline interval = 148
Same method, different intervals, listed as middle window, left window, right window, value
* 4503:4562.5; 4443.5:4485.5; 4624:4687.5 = -4.0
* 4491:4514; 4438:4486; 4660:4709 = -2.9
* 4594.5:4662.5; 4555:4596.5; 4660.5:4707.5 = -0.4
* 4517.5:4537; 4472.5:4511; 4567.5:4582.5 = 2.3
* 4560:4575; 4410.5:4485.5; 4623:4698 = -1.7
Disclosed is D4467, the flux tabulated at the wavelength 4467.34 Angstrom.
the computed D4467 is 129.6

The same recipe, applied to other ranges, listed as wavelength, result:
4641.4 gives 135.1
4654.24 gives 142.9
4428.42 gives 114.6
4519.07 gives 140.3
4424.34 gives 106.5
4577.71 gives 155.3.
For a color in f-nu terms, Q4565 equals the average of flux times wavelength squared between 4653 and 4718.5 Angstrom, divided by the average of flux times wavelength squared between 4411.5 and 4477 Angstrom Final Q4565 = 1.40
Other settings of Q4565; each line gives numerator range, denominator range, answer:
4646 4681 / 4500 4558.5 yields 1.13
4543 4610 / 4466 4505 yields 1.15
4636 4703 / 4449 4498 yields 1.30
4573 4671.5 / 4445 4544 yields 1.20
